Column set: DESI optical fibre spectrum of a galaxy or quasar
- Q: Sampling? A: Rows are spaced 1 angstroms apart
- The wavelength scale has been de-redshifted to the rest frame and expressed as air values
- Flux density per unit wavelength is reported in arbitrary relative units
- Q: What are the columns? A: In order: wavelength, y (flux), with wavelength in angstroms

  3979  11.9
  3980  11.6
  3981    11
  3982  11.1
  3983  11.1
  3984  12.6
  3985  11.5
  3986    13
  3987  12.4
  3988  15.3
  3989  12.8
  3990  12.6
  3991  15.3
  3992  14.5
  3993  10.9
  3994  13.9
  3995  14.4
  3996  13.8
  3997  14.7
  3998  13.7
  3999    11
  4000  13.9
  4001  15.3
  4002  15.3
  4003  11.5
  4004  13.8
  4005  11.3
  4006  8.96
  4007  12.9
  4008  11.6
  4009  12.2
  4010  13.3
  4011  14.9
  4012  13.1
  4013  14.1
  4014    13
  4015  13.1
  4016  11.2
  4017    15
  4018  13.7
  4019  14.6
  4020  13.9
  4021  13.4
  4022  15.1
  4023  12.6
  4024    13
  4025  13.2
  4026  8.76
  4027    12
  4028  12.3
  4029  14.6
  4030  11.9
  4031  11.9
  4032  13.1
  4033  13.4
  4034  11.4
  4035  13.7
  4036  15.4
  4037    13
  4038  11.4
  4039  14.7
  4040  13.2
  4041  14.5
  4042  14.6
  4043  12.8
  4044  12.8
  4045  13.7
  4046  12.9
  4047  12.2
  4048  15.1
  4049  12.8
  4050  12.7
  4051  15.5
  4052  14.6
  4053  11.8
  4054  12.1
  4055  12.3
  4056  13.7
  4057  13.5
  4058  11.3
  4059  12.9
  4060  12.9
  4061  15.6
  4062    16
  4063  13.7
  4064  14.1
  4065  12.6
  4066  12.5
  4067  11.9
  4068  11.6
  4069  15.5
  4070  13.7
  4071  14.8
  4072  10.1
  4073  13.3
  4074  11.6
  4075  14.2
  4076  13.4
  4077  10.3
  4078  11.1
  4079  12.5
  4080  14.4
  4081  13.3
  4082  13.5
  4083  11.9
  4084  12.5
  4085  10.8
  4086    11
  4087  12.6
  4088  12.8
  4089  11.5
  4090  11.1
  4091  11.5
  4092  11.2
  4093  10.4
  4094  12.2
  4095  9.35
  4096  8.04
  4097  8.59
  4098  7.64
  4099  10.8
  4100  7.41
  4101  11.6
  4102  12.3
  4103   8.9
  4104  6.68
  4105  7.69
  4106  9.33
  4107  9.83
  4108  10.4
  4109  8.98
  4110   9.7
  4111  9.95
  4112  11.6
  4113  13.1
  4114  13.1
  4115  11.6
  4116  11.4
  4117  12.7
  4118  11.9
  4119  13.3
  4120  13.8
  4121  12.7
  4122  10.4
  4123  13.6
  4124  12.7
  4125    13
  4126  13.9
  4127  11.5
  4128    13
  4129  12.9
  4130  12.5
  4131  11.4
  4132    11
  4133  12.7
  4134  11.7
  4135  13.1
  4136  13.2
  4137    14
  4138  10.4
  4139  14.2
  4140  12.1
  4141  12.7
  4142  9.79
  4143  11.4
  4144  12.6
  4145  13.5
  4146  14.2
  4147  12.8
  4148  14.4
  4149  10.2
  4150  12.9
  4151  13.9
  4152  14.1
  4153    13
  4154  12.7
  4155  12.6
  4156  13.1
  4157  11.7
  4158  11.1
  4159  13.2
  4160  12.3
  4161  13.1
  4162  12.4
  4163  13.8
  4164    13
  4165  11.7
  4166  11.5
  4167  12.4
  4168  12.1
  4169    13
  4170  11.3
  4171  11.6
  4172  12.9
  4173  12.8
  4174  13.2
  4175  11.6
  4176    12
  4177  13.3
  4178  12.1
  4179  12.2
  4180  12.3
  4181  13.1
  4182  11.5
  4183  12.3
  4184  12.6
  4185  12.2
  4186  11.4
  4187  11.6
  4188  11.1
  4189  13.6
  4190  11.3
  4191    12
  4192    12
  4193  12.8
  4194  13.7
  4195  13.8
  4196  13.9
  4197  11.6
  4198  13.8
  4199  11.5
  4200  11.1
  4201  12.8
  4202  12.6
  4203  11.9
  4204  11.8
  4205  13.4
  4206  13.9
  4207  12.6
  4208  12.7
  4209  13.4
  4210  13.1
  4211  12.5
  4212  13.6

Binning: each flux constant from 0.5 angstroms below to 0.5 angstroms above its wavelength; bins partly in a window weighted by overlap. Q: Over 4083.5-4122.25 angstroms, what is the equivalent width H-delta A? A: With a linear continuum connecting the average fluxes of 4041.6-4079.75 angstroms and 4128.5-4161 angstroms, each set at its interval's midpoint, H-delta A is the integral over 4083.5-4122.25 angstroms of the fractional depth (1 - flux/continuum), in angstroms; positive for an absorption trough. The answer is 6.2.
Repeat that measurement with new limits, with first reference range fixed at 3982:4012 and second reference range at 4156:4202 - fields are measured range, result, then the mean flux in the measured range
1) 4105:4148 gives 1.7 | 12.1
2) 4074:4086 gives 0.3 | 12.4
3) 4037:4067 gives -1.3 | 13.4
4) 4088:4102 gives 2.6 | 10.3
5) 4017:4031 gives -0.1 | 13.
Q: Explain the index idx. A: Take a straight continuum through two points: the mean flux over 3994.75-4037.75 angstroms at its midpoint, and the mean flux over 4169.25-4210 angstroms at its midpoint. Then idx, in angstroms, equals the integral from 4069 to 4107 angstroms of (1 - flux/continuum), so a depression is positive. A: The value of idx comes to 4.7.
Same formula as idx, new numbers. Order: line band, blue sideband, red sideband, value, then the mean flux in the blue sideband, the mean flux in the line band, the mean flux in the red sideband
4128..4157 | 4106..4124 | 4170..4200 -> -1.7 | 11.6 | 12.6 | 12.4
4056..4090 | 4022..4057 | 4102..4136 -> -1.0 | 13.1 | 12.8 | 11.6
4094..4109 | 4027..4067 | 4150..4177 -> 4.2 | 13.3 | 9.28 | 12.6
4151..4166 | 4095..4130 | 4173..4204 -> -1.1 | 11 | 12.7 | 12.4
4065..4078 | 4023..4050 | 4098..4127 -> -0.6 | 13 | 12.7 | 11.1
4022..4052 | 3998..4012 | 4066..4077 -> -0.7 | 12.8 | 13.1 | 12.9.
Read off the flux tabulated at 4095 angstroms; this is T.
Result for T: 9.35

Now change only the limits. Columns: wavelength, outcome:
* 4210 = 13.1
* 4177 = 13.3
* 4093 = 10.4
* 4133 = 12.7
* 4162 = 12.4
